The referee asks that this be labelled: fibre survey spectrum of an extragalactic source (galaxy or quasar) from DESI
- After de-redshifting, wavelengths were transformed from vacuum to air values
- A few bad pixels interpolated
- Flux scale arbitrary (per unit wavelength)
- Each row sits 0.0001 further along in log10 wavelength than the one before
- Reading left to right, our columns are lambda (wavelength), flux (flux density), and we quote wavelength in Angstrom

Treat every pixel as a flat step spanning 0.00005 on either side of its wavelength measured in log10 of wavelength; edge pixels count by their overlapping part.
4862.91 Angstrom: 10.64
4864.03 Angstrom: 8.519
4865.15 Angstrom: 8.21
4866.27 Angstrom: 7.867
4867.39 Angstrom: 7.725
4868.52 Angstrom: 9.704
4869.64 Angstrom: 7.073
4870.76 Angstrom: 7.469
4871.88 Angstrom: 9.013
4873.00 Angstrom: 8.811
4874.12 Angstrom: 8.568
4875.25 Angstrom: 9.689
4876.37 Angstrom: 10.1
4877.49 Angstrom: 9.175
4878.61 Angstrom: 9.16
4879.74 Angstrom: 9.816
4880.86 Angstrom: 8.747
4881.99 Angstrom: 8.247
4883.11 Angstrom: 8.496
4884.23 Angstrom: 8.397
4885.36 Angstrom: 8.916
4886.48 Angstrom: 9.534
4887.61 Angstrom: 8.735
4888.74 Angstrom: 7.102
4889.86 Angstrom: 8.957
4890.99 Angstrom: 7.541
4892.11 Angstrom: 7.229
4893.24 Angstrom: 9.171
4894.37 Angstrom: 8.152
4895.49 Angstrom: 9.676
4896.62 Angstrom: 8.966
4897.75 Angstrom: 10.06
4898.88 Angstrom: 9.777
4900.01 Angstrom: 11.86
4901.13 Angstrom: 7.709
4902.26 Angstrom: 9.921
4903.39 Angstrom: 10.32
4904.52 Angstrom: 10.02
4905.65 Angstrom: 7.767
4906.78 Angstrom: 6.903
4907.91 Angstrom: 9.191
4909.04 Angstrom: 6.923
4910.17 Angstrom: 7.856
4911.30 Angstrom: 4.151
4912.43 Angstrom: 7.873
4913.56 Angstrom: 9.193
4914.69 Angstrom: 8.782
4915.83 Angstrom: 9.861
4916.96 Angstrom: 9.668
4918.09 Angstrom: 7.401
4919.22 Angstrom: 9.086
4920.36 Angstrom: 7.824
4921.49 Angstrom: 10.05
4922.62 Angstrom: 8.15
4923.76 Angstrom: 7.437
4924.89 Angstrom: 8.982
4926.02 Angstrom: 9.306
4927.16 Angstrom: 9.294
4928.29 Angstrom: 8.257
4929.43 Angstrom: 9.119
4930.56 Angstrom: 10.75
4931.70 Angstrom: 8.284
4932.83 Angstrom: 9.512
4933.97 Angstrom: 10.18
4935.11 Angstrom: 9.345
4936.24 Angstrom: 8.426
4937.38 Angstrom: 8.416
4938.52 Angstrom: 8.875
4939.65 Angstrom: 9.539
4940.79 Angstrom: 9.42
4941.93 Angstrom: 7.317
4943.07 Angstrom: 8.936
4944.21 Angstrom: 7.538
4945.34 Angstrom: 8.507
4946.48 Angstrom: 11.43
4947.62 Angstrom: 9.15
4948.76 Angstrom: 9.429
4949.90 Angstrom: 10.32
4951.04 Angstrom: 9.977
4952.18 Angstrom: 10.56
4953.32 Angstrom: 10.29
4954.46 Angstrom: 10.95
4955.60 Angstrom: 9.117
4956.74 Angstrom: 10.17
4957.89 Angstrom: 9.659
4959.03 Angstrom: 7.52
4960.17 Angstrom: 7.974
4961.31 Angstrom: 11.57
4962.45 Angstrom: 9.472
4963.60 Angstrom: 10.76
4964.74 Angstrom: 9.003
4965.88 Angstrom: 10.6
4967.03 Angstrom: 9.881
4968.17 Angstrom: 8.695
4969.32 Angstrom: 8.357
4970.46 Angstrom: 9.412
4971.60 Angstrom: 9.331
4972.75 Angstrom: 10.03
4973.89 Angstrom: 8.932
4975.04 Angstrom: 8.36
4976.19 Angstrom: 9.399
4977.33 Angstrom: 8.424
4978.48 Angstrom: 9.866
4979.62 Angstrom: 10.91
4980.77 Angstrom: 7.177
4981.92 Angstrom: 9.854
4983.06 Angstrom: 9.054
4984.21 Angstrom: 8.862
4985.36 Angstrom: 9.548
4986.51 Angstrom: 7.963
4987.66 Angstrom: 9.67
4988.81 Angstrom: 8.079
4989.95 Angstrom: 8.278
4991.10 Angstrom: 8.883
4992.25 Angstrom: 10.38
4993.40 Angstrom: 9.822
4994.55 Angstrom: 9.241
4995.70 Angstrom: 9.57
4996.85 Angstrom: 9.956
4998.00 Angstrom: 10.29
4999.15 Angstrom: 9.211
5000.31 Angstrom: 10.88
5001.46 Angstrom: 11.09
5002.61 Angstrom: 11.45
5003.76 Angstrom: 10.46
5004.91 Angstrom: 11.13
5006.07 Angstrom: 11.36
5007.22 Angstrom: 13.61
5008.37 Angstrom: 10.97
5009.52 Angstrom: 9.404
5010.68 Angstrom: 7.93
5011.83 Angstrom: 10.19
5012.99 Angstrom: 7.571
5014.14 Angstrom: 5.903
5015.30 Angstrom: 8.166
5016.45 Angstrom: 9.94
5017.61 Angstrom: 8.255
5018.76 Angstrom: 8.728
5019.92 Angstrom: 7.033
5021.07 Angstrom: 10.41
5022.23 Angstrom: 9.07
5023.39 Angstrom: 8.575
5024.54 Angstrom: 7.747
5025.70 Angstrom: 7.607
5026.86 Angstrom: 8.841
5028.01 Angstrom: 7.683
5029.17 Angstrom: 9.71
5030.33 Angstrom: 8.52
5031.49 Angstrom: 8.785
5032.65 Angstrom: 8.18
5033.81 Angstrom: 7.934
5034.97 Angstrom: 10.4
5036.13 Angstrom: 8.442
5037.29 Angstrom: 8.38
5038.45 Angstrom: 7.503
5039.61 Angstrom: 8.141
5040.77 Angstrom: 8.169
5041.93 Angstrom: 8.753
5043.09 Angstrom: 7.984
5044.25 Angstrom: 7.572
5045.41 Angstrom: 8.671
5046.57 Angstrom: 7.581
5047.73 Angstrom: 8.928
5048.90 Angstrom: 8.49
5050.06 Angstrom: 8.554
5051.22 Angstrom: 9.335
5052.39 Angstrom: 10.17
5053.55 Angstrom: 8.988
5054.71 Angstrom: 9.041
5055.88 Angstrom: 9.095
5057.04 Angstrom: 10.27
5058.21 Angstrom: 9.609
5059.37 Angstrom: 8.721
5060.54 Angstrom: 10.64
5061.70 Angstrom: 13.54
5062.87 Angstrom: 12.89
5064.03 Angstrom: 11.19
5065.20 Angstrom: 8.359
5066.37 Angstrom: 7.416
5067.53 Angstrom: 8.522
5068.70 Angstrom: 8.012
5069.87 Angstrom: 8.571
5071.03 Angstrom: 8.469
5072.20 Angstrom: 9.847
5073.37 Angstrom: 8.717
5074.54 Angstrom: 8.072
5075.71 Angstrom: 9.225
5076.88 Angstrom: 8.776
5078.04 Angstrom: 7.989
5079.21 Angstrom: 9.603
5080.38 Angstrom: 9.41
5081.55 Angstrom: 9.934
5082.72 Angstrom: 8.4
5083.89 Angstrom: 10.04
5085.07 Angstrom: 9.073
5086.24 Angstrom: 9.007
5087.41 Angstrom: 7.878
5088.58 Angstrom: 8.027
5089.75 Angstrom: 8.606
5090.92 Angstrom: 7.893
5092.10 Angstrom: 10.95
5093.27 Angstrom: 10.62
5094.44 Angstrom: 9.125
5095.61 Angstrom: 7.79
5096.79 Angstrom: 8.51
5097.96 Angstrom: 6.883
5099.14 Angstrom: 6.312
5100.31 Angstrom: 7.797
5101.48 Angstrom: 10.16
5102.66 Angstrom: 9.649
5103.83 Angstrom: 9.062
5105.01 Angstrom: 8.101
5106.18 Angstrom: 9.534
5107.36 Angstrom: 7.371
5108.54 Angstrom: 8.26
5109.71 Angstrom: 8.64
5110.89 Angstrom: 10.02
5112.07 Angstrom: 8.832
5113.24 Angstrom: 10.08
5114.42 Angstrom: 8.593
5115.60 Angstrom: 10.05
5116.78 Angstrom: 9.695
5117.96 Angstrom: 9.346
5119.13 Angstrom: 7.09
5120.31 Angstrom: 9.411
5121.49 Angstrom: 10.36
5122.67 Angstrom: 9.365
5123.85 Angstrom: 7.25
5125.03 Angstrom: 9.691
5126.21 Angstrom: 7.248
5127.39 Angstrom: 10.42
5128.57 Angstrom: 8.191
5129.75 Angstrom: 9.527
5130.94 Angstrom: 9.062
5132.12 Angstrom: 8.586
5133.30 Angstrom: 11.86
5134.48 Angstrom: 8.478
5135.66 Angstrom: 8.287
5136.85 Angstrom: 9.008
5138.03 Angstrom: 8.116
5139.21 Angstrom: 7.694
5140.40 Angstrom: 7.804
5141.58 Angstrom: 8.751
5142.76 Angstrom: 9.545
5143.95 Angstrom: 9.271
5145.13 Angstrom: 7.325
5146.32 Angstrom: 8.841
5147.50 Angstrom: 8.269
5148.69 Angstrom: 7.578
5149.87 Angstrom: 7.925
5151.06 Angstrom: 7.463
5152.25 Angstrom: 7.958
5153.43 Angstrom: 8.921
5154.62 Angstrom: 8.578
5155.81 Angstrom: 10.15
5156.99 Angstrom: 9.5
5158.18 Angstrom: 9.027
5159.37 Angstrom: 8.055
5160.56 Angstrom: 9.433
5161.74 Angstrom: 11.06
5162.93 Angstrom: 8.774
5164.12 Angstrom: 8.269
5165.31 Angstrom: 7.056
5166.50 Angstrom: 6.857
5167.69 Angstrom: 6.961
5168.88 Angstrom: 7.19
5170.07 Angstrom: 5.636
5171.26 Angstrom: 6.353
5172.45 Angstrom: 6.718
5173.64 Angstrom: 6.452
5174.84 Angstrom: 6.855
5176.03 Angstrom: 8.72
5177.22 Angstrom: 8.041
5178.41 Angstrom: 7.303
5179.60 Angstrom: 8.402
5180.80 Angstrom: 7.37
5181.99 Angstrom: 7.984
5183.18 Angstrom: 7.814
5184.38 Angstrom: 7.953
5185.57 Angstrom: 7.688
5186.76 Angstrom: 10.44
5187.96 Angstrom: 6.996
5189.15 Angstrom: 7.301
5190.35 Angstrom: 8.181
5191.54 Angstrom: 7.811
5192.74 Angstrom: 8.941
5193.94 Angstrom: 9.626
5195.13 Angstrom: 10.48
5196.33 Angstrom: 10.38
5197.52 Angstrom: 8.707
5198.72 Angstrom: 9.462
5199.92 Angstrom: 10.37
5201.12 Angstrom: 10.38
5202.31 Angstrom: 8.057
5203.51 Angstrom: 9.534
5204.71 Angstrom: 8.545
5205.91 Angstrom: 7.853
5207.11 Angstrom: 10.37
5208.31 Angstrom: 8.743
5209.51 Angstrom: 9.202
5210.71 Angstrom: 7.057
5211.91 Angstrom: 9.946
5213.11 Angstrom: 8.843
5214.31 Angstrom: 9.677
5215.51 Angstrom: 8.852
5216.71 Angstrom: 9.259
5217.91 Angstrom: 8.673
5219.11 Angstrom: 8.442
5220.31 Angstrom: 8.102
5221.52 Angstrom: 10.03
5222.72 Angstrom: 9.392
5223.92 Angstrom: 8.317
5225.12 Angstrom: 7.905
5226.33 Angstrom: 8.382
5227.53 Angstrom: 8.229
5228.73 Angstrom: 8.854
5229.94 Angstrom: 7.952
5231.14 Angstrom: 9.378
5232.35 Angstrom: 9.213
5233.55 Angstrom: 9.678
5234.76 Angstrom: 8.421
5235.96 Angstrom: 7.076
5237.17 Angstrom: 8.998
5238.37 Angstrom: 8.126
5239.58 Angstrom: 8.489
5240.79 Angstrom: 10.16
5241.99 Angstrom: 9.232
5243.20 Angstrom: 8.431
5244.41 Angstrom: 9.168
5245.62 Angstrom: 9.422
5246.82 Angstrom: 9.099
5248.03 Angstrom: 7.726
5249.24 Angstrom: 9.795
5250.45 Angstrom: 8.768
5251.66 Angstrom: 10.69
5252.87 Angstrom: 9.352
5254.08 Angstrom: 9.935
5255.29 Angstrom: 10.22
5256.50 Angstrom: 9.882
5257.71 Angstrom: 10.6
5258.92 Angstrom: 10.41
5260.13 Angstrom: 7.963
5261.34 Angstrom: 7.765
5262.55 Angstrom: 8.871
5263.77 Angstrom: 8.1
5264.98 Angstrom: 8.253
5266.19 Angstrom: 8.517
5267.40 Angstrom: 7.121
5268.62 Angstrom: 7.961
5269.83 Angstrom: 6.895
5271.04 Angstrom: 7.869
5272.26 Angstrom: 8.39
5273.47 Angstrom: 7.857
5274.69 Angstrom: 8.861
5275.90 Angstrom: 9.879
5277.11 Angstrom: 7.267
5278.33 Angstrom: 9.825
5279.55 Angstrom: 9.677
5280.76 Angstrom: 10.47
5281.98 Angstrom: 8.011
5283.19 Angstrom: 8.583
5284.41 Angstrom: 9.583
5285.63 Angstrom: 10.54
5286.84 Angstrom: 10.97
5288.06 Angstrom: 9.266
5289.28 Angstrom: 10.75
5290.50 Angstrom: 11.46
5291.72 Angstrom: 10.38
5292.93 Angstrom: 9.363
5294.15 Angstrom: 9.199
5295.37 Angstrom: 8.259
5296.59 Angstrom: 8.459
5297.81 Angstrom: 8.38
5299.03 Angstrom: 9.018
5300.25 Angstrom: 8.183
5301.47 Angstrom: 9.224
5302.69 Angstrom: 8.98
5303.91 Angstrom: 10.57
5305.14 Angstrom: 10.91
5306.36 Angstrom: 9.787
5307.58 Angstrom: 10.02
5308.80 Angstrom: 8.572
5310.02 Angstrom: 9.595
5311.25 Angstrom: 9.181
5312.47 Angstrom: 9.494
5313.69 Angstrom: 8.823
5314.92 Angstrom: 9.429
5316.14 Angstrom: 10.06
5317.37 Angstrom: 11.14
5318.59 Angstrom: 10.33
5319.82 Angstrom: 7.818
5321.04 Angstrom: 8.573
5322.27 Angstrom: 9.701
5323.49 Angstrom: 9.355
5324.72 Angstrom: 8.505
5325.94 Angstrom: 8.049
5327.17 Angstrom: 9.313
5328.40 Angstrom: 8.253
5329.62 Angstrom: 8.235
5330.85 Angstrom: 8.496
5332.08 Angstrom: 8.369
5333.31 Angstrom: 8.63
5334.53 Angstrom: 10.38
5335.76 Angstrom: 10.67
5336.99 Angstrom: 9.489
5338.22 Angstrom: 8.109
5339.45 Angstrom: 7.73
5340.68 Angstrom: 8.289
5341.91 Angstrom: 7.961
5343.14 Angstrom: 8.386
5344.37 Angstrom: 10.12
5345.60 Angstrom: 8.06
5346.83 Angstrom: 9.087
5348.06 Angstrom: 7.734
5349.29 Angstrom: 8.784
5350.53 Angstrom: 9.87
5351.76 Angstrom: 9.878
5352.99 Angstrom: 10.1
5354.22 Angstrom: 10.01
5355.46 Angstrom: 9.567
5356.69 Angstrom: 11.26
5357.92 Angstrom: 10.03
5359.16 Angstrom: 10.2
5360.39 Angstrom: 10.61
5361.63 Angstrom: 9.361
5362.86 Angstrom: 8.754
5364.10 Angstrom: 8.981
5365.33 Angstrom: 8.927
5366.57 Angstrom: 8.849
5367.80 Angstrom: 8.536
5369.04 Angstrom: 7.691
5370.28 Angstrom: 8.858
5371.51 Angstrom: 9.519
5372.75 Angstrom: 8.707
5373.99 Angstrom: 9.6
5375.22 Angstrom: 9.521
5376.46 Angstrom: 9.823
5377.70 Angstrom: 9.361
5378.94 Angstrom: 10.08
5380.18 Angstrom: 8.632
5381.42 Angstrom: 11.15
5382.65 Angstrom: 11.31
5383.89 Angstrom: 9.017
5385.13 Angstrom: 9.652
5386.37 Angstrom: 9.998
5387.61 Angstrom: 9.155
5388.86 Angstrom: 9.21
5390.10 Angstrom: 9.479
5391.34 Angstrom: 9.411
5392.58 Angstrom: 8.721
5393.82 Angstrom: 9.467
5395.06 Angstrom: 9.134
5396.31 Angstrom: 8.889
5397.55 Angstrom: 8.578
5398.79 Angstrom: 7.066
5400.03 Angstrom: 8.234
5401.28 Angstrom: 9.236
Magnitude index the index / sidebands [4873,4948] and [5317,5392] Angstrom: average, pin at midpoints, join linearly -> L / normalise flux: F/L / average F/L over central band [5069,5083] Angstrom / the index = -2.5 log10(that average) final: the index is 0.01 mag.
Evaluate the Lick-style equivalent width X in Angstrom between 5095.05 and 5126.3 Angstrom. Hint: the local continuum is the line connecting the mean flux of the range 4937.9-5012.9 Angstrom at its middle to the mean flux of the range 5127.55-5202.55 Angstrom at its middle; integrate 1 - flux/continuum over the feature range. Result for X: 0.1 Angstrom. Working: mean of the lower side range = 9.59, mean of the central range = 8.73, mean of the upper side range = 8.42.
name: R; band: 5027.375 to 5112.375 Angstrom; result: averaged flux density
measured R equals 8.9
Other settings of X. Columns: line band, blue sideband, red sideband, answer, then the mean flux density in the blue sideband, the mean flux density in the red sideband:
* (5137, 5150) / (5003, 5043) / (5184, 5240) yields 0.79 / 8.92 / 8.82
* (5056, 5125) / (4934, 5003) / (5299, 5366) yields 2.20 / 9.42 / 9.25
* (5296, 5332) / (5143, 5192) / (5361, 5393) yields -0.99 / 8.02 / 9.32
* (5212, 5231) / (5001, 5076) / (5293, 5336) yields 0.80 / 9.11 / 9.19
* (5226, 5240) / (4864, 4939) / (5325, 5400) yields 0.75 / 8.74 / 9.18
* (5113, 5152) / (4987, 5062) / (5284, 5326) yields 2.21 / 9.17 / 9.5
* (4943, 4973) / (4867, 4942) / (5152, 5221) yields -2.99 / 8.77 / 8.48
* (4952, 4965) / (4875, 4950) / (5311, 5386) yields -1.24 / 8.85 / 9.26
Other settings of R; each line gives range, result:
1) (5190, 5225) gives 9.07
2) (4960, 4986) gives 9.39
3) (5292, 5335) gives 9.17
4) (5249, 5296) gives 9.16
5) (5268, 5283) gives 8.58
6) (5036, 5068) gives 9.12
